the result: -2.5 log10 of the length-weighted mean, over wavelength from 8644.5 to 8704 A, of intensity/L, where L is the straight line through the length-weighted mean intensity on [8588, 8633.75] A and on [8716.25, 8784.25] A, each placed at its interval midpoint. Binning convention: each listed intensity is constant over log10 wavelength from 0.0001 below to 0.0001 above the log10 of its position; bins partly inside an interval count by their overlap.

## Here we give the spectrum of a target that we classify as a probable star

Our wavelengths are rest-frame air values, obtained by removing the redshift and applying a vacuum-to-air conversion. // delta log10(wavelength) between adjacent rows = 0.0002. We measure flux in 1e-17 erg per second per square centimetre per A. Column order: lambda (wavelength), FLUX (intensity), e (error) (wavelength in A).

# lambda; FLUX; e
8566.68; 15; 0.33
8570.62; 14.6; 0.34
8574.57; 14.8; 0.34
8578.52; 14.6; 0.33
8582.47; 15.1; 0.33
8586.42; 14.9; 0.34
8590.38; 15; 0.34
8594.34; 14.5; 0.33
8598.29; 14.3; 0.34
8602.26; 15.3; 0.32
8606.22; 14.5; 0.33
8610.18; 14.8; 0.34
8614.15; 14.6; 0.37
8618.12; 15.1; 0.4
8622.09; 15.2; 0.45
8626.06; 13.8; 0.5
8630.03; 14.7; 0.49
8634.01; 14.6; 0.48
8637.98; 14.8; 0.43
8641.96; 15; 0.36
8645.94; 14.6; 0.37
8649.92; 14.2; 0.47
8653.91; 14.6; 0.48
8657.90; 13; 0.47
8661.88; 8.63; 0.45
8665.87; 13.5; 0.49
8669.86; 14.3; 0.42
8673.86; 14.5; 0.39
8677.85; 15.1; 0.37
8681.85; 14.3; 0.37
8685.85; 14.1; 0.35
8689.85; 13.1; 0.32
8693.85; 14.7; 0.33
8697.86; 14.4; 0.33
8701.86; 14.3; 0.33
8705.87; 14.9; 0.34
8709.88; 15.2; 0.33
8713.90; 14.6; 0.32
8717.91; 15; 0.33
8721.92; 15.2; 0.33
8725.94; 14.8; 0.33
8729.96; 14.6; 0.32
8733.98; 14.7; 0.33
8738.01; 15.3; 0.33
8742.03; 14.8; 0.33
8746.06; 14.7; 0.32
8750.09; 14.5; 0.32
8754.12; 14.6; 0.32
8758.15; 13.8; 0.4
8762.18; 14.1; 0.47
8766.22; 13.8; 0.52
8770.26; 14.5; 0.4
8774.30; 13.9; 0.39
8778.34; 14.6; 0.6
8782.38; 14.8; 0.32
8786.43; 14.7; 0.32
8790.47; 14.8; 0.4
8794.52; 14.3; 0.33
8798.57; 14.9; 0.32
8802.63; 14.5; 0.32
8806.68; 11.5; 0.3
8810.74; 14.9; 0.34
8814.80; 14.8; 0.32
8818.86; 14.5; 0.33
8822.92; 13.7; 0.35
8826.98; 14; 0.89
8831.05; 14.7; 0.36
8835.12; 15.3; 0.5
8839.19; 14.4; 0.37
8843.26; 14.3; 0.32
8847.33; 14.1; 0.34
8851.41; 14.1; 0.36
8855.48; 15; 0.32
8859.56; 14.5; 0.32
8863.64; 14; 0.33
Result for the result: 0.06 mag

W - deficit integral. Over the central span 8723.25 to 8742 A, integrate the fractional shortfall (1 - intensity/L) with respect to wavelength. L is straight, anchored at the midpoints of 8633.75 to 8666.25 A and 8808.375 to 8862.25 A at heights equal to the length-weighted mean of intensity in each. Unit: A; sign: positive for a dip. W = -1.2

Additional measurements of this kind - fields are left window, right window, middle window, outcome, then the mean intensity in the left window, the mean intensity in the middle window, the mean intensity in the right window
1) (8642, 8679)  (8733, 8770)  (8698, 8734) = -1.65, 13.6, 14.8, 14.5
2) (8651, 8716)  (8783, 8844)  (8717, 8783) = -1.84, 14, 14.6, 14.4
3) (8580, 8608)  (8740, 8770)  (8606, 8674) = 2.57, 14.8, 14.1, 14.3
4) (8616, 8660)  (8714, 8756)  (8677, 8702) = 0.71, 14.5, 14.2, 14.8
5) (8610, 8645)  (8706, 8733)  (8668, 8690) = 0.73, 14.7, 14.3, 14.9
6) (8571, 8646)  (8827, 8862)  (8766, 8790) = 0.20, 14.7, 14.5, 14.5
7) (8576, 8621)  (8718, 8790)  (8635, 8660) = 0.64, 14.8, 14.4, 14.6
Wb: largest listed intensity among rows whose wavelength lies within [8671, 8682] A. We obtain 15.1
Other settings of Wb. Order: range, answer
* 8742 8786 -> 14.8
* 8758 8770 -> 14.1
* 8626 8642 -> 15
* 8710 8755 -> 15.3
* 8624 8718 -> 15.2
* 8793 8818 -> 14.9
